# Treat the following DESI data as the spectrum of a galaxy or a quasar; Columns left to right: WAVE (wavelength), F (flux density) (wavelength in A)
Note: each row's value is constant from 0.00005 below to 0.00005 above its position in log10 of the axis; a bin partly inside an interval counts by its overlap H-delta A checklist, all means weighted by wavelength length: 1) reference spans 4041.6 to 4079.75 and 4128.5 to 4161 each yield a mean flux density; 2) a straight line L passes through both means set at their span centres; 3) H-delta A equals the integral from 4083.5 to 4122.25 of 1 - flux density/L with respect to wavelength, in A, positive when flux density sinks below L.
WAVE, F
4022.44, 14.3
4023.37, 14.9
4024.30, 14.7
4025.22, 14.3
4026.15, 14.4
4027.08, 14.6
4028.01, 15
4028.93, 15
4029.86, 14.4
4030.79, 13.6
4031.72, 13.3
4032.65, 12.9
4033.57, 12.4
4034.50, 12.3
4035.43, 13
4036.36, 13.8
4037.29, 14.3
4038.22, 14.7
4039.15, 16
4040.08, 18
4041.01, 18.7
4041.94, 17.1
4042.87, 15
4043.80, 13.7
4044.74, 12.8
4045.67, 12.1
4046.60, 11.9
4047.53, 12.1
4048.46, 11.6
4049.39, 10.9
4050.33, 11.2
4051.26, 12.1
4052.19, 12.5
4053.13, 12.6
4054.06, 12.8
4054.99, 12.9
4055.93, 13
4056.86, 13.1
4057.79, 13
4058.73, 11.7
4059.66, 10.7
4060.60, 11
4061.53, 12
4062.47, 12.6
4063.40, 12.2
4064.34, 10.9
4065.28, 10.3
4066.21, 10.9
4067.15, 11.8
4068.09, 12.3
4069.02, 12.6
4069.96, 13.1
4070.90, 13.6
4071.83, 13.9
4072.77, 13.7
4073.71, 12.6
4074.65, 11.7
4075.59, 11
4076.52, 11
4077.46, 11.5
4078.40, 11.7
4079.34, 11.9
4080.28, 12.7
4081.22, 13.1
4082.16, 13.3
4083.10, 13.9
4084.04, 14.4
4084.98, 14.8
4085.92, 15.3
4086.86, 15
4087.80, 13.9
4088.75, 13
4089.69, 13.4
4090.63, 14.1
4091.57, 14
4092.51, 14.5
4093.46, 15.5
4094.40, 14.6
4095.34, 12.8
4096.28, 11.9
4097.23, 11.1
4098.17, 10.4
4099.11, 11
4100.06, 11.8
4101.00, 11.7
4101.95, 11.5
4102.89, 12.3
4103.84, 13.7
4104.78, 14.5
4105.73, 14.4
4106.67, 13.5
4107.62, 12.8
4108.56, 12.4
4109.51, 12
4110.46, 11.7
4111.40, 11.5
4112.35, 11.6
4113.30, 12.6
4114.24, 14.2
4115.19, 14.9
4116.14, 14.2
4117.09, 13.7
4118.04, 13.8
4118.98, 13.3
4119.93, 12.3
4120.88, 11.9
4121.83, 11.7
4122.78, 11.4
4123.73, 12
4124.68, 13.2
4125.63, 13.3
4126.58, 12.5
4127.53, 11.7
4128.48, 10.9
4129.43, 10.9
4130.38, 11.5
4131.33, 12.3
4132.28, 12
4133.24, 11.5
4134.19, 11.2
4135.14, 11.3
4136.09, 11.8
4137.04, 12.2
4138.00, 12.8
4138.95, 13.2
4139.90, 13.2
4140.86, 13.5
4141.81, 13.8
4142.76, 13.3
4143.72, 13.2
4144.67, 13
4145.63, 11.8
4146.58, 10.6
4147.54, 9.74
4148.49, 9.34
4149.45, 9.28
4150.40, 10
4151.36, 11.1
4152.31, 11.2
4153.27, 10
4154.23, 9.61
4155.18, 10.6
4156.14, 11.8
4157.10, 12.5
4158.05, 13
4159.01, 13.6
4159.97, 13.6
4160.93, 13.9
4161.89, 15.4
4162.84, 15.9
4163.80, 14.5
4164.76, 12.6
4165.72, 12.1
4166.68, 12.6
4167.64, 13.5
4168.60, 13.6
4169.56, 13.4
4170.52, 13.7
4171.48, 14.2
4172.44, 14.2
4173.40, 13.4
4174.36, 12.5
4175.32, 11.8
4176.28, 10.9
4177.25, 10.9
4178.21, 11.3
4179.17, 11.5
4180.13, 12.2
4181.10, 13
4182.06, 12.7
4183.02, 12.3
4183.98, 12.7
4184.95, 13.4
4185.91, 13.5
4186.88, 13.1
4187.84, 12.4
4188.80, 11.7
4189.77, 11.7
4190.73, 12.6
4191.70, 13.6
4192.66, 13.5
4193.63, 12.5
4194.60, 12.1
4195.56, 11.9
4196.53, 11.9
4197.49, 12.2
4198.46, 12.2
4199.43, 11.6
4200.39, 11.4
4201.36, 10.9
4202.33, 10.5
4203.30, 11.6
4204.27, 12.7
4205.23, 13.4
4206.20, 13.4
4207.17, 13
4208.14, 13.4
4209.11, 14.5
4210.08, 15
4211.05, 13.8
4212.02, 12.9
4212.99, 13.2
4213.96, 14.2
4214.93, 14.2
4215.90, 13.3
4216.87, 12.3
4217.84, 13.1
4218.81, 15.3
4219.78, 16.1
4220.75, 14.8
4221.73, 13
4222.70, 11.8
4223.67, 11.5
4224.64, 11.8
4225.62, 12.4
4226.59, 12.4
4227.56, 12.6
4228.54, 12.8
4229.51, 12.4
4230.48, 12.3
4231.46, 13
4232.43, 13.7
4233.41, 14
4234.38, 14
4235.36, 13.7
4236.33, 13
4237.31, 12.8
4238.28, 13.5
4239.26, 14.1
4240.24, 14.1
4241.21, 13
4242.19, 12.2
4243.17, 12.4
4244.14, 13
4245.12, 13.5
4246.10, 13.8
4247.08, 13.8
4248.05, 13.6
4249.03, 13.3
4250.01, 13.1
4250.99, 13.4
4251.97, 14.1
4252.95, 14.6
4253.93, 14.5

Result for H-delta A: -3.43 A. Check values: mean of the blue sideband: 12.3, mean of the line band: 13.1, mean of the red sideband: 11.8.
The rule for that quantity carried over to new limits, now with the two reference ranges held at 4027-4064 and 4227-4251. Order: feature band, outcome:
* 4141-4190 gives 3.2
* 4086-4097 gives -0.5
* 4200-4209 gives 0.6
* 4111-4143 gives 1.9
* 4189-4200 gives 0.8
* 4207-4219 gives -0.4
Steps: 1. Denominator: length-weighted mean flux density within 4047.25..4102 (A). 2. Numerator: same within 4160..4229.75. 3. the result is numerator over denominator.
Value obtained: 1.03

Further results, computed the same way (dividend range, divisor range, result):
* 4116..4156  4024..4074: 0.90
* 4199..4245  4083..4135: 1.02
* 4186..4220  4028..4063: 0.97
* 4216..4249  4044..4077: 1.09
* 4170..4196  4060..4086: 1.01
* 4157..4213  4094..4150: 1.04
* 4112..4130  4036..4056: 0.93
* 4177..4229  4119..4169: 1.05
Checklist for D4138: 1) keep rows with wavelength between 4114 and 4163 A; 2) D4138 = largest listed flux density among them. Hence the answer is 15.9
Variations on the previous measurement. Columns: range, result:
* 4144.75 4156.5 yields 11.8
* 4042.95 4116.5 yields 15.5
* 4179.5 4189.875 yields 13.5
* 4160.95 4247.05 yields 16.1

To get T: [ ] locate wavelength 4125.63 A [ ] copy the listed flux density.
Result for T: 13.3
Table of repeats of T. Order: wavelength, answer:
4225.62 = 12.4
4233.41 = 14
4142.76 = 13.3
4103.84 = 13.7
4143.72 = 13.2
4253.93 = 14.5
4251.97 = 14.1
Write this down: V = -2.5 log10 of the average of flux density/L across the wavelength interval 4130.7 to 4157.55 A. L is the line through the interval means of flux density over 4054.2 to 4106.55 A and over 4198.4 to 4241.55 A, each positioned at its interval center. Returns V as 0.111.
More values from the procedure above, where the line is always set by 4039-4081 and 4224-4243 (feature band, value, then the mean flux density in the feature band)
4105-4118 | -0.03 mag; 13.1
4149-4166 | 0.05 mag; 12.3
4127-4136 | 0.12 mag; 11.5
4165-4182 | 0.02 mag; 12.6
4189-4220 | 0.00 mag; 12.9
